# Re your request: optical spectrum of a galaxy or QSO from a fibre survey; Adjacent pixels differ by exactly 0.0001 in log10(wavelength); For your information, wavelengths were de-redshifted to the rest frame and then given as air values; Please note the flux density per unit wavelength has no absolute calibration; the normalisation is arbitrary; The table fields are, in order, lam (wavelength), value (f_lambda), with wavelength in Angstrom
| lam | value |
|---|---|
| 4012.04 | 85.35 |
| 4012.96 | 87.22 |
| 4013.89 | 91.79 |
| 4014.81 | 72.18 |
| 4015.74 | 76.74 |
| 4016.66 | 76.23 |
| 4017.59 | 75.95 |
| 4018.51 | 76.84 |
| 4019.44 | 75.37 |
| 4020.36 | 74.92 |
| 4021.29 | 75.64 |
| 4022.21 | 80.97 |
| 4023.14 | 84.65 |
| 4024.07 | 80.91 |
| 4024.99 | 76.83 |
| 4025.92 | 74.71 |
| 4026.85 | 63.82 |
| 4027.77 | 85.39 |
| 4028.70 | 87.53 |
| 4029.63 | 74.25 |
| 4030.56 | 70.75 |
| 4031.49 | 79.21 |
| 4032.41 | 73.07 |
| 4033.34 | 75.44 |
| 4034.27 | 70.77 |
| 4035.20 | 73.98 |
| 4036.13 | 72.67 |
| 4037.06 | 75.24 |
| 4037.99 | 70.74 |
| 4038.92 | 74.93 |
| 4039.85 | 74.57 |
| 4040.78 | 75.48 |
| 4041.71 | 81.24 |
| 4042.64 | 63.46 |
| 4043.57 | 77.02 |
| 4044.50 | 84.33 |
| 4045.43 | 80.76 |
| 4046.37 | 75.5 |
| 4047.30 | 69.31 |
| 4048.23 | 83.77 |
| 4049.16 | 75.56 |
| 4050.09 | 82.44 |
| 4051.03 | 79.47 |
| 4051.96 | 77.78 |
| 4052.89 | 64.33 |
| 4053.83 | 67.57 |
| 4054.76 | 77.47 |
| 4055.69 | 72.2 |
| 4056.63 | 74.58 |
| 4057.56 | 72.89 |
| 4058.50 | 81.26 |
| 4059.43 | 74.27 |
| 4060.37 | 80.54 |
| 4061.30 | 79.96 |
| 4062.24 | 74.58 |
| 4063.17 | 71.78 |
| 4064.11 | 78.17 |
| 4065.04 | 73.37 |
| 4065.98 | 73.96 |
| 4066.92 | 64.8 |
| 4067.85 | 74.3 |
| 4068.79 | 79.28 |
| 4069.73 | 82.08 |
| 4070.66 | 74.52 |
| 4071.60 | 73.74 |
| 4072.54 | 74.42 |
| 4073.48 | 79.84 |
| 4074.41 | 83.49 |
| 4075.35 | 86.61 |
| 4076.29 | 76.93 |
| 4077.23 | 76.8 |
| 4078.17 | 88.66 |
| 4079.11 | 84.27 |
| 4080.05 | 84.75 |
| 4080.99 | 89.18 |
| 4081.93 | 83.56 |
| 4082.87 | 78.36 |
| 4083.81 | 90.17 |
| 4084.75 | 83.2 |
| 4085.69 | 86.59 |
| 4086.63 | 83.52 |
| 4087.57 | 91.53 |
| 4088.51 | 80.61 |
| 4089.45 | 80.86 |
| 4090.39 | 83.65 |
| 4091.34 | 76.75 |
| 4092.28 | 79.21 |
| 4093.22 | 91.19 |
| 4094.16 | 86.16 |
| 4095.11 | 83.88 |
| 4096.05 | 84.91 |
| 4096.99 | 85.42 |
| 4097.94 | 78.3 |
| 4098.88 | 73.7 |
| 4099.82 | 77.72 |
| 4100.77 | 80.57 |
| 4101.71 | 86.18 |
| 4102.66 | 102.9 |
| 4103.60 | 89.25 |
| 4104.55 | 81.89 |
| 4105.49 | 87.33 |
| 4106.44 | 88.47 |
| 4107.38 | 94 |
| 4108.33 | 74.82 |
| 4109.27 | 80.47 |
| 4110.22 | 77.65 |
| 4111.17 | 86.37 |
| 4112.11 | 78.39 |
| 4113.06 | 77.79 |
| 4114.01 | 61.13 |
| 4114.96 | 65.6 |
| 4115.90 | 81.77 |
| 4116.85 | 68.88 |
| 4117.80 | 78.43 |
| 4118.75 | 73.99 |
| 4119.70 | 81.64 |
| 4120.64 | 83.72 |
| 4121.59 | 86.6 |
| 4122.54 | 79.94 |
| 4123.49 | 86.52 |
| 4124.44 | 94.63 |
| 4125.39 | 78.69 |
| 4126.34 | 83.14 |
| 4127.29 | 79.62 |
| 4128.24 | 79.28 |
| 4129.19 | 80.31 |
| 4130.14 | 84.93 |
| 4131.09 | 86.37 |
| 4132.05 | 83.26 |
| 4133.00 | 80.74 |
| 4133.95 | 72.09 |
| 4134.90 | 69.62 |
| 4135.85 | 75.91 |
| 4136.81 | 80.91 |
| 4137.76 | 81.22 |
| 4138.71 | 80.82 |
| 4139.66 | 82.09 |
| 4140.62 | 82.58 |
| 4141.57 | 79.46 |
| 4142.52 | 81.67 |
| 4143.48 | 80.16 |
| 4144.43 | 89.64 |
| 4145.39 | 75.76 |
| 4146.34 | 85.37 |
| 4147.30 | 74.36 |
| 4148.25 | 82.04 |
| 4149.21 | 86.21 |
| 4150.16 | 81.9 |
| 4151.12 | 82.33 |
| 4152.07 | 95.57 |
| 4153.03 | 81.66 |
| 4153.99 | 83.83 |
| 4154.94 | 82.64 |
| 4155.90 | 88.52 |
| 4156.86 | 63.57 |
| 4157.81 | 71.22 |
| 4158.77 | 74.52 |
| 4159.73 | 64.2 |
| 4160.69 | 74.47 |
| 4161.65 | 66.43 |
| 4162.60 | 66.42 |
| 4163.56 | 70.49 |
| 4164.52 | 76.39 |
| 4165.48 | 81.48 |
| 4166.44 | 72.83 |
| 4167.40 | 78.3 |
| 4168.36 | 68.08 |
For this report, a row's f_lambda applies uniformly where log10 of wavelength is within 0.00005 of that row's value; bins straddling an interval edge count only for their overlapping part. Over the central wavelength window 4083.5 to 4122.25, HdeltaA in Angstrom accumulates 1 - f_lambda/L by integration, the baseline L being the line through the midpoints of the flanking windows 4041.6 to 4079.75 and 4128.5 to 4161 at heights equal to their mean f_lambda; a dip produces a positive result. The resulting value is -1.8 Angstrom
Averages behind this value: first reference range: 76.8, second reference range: 80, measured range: 82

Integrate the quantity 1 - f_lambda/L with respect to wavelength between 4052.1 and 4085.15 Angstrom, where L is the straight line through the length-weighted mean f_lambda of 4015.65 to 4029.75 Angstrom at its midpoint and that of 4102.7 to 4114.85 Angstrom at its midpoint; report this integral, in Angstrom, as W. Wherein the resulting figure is 0.8 Angstrom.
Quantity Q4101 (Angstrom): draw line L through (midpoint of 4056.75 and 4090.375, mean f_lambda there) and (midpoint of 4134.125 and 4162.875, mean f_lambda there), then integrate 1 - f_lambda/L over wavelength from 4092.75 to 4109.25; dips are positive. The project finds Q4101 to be -1.1 Angstrom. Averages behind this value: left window 79.8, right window 78.9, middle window 85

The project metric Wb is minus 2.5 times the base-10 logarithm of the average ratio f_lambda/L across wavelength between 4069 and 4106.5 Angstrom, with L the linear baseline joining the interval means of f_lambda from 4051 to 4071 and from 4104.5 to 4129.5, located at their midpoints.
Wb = -0.077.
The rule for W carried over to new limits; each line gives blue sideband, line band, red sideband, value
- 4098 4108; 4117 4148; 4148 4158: 0.99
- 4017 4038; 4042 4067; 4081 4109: 1.26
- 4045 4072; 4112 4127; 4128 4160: 0.01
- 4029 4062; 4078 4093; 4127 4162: -1.36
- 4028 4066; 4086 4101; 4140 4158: -0.78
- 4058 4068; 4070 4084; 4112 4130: -0.99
